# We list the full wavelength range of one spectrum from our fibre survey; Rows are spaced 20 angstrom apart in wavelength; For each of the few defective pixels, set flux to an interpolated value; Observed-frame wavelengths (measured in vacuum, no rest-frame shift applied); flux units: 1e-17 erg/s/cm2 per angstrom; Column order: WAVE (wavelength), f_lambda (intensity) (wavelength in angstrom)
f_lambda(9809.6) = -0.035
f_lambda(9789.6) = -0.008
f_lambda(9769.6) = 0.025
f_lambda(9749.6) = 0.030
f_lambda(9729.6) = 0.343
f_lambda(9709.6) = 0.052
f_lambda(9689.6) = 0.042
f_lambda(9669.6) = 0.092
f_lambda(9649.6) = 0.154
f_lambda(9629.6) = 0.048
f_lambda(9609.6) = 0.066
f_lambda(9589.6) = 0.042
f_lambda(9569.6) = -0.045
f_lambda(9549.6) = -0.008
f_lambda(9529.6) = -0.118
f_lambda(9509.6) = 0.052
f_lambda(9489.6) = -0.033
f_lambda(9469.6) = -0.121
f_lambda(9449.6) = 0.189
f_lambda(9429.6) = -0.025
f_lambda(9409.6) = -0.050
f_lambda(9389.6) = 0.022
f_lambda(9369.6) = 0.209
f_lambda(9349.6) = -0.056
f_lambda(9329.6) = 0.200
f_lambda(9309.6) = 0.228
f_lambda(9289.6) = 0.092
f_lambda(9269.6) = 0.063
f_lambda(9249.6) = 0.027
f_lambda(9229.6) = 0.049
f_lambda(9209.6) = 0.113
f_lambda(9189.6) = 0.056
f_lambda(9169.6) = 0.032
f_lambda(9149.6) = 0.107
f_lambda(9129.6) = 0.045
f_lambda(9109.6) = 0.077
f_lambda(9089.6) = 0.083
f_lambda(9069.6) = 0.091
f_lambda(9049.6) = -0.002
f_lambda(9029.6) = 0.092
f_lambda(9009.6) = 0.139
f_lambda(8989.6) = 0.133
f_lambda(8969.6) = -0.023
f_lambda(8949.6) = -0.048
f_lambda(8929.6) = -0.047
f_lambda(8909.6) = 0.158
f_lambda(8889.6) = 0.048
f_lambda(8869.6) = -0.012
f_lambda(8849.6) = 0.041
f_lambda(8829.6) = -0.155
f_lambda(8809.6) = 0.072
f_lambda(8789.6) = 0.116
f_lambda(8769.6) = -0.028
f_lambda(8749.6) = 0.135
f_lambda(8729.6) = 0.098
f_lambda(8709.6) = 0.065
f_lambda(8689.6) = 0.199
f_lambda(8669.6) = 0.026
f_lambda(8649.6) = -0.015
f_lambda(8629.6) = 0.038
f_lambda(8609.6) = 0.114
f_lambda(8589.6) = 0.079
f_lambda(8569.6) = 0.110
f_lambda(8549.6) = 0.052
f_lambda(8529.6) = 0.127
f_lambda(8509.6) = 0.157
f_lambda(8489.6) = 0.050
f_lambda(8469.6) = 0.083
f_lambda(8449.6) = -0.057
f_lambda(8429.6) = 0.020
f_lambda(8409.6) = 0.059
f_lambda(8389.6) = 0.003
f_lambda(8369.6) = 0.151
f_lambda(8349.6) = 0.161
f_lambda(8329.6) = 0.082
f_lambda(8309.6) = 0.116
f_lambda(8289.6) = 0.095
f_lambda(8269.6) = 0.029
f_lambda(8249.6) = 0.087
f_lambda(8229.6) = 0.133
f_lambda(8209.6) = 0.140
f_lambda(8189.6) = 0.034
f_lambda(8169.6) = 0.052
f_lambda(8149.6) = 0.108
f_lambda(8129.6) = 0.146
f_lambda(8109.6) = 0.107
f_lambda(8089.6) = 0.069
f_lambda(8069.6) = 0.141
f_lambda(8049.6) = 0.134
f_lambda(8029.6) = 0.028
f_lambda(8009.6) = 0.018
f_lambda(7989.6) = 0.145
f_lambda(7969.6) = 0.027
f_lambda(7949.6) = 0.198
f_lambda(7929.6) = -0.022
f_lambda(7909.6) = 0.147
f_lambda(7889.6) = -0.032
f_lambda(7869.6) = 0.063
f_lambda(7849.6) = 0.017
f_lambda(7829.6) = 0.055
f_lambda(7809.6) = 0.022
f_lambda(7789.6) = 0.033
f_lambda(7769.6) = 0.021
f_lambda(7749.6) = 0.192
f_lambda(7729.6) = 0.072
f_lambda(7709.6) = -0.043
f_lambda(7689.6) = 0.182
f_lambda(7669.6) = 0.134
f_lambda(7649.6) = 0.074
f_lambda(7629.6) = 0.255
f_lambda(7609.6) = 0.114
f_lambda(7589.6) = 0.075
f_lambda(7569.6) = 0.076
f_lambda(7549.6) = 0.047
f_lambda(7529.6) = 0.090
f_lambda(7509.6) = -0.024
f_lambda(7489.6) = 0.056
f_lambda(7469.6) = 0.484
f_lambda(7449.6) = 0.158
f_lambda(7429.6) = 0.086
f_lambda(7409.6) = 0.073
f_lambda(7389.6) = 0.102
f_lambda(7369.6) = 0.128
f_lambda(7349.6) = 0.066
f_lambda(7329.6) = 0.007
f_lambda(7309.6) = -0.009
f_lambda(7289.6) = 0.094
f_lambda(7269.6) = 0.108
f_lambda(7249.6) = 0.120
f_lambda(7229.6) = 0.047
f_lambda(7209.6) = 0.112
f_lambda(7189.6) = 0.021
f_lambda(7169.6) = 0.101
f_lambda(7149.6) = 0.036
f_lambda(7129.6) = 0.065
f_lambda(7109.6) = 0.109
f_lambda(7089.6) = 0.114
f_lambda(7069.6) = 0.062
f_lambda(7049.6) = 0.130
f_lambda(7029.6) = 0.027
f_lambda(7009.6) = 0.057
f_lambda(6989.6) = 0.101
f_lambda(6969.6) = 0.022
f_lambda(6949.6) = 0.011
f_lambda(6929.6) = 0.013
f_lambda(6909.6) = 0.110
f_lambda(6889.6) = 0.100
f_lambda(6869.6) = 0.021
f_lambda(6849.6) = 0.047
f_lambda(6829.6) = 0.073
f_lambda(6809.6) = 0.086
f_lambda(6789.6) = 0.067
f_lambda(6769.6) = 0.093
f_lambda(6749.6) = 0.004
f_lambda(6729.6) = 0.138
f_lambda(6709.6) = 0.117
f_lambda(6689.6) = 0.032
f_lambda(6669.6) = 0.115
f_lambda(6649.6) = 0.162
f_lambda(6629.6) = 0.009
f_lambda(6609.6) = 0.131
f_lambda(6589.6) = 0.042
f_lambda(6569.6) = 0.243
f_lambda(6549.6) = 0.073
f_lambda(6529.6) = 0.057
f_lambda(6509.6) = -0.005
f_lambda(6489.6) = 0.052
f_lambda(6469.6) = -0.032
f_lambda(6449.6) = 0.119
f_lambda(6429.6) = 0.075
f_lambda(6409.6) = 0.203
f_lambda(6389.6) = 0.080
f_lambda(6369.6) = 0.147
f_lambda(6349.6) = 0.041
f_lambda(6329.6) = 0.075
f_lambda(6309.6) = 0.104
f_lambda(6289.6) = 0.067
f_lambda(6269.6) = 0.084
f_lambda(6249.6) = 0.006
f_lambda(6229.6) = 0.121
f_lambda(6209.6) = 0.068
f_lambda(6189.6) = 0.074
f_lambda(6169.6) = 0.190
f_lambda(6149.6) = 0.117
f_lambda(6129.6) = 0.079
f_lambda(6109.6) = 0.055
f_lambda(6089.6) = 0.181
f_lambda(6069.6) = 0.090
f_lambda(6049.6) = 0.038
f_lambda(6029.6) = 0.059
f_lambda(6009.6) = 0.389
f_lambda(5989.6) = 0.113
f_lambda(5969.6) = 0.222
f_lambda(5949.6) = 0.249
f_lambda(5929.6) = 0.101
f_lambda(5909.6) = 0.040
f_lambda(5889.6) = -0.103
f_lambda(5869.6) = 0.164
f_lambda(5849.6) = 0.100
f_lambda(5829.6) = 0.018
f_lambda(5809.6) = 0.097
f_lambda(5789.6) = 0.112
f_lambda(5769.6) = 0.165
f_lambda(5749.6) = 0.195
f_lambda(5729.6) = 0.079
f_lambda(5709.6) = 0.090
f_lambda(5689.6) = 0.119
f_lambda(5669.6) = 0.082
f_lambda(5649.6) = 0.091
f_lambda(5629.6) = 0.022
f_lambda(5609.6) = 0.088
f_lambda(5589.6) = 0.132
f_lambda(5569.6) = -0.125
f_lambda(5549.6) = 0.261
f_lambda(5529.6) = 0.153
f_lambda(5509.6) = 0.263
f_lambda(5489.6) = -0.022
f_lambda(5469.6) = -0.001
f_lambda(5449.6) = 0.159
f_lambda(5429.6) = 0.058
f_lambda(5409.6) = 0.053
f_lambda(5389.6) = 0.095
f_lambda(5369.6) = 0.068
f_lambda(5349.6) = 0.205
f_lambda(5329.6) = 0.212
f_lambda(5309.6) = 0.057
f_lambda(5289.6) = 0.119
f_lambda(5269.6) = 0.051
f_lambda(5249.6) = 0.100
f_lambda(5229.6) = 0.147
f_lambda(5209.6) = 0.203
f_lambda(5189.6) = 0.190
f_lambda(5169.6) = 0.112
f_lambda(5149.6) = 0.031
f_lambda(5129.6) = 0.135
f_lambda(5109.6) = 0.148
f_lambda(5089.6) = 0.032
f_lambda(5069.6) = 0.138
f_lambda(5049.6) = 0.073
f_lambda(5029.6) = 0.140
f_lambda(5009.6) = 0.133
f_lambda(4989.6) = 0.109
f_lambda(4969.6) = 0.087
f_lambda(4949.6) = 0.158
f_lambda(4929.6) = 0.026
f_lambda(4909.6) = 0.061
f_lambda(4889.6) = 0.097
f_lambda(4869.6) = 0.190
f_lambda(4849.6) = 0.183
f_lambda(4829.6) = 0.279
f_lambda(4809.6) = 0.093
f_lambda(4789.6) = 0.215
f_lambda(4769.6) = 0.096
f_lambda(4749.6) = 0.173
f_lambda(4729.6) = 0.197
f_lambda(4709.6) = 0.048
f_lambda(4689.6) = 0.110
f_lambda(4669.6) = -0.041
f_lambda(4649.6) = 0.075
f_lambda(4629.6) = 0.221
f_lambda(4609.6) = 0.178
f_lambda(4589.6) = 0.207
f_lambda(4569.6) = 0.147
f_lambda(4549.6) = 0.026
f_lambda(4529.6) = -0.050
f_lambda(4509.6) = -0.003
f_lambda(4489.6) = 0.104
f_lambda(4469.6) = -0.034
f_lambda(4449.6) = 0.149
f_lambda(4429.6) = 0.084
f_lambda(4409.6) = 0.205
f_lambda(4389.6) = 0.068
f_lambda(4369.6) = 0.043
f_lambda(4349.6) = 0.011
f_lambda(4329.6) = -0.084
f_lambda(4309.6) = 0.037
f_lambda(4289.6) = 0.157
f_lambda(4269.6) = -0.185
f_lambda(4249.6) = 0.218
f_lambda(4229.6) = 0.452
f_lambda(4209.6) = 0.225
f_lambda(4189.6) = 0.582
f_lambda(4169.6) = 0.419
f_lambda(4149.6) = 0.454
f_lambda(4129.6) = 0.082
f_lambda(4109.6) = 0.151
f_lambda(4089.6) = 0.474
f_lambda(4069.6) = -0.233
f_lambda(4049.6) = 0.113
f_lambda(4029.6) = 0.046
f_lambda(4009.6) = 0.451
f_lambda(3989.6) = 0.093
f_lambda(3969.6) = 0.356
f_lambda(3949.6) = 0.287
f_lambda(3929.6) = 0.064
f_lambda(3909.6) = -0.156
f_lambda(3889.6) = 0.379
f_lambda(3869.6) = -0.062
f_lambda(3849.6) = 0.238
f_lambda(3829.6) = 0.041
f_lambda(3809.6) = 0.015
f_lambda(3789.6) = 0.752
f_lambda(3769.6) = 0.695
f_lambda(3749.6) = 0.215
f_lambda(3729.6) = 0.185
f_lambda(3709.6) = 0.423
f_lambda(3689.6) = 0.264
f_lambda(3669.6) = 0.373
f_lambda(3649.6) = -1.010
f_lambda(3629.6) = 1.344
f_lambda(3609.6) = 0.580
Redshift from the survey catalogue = 1.001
